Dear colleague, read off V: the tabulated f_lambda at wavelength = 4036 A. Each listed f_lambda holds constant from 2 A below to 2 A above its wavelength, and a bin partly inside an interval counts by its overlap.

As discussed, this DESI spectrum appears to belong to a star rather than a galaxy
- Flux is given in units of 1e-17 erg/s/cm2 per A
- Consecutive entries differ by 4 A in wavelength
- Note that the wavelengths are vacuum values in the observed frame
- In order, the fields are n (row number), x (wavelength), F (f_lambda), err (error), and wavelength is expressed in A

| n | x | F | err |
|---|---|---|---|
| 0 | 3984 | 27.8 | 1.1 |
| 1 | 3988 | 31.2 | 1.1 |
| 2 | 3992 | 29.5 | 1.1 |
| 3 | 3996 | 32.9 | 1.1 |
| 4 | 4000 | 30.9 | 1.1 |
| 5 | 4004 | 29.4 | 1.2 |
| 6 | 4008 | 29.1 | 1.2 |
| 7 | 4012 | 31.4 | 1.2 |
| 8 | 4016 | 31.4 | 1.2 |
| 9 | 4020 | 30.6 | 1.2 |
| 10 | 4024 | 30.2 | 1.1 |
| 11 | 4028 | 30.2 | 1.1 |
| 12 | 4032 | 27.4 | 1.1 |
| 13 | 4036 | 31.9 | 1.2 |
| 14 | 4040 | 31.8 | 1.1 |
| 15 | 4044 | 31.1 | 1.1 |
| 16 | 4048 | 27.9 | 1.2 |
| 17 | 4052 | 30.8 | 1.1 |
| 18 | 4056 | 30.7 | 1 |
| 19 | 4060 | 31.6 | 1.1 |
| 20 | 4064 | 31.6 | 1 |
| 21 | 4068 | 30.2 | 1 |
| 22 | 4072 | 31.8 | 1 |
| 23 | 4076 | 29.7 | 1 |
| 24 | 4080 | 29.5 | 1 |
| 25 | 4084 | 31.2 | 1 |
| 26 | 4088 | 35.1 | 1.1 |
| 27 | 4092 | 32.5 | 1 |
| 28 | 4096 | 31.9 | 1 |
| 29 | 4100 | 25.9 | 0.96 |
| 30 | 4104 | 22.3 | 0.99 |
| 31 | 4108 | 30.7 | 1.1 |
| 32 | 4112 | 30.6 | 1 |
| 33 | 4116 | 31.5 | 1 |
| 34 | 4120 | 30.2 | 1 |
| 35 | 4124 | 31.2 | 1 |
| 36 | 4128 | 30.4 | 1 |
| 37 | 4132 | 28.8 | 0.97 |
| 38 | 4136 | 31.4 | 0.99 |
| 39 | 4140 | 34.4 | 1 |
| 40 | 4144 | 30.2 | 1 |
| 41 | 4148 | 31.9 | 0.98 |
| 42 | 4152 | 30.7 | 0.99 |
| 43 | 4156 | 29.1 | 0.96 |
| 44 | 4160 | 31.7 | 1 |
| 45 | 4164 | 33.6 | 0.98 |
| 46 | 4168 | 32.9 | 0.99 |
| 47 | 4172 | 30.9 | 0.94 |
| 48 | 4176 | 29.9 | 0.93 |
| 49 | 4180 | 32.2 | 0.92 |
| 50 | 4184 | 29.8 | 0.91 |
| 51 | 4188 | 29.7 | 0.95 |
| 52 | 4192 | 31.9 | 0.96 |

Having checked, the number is 31.9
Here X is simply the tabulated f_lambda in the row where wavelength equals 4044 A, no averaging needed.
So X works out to 31.1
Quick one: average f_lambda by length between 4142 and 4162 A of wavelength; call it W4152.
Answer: 30.7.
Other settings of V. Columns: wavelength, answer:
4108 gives 30.7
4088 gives 35.1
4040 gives 31.8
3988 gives 31.2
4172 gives 30.9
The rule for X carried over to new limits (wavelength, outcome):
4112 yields 30.6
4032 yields 27.4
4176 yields 29.9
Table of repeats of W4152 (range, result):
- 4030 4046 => 30.6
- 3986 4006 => 30.8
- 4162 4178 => 31.8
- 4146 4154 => 31.3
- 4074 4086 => 30.1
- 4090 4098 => 32.2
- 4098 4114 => 27.4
